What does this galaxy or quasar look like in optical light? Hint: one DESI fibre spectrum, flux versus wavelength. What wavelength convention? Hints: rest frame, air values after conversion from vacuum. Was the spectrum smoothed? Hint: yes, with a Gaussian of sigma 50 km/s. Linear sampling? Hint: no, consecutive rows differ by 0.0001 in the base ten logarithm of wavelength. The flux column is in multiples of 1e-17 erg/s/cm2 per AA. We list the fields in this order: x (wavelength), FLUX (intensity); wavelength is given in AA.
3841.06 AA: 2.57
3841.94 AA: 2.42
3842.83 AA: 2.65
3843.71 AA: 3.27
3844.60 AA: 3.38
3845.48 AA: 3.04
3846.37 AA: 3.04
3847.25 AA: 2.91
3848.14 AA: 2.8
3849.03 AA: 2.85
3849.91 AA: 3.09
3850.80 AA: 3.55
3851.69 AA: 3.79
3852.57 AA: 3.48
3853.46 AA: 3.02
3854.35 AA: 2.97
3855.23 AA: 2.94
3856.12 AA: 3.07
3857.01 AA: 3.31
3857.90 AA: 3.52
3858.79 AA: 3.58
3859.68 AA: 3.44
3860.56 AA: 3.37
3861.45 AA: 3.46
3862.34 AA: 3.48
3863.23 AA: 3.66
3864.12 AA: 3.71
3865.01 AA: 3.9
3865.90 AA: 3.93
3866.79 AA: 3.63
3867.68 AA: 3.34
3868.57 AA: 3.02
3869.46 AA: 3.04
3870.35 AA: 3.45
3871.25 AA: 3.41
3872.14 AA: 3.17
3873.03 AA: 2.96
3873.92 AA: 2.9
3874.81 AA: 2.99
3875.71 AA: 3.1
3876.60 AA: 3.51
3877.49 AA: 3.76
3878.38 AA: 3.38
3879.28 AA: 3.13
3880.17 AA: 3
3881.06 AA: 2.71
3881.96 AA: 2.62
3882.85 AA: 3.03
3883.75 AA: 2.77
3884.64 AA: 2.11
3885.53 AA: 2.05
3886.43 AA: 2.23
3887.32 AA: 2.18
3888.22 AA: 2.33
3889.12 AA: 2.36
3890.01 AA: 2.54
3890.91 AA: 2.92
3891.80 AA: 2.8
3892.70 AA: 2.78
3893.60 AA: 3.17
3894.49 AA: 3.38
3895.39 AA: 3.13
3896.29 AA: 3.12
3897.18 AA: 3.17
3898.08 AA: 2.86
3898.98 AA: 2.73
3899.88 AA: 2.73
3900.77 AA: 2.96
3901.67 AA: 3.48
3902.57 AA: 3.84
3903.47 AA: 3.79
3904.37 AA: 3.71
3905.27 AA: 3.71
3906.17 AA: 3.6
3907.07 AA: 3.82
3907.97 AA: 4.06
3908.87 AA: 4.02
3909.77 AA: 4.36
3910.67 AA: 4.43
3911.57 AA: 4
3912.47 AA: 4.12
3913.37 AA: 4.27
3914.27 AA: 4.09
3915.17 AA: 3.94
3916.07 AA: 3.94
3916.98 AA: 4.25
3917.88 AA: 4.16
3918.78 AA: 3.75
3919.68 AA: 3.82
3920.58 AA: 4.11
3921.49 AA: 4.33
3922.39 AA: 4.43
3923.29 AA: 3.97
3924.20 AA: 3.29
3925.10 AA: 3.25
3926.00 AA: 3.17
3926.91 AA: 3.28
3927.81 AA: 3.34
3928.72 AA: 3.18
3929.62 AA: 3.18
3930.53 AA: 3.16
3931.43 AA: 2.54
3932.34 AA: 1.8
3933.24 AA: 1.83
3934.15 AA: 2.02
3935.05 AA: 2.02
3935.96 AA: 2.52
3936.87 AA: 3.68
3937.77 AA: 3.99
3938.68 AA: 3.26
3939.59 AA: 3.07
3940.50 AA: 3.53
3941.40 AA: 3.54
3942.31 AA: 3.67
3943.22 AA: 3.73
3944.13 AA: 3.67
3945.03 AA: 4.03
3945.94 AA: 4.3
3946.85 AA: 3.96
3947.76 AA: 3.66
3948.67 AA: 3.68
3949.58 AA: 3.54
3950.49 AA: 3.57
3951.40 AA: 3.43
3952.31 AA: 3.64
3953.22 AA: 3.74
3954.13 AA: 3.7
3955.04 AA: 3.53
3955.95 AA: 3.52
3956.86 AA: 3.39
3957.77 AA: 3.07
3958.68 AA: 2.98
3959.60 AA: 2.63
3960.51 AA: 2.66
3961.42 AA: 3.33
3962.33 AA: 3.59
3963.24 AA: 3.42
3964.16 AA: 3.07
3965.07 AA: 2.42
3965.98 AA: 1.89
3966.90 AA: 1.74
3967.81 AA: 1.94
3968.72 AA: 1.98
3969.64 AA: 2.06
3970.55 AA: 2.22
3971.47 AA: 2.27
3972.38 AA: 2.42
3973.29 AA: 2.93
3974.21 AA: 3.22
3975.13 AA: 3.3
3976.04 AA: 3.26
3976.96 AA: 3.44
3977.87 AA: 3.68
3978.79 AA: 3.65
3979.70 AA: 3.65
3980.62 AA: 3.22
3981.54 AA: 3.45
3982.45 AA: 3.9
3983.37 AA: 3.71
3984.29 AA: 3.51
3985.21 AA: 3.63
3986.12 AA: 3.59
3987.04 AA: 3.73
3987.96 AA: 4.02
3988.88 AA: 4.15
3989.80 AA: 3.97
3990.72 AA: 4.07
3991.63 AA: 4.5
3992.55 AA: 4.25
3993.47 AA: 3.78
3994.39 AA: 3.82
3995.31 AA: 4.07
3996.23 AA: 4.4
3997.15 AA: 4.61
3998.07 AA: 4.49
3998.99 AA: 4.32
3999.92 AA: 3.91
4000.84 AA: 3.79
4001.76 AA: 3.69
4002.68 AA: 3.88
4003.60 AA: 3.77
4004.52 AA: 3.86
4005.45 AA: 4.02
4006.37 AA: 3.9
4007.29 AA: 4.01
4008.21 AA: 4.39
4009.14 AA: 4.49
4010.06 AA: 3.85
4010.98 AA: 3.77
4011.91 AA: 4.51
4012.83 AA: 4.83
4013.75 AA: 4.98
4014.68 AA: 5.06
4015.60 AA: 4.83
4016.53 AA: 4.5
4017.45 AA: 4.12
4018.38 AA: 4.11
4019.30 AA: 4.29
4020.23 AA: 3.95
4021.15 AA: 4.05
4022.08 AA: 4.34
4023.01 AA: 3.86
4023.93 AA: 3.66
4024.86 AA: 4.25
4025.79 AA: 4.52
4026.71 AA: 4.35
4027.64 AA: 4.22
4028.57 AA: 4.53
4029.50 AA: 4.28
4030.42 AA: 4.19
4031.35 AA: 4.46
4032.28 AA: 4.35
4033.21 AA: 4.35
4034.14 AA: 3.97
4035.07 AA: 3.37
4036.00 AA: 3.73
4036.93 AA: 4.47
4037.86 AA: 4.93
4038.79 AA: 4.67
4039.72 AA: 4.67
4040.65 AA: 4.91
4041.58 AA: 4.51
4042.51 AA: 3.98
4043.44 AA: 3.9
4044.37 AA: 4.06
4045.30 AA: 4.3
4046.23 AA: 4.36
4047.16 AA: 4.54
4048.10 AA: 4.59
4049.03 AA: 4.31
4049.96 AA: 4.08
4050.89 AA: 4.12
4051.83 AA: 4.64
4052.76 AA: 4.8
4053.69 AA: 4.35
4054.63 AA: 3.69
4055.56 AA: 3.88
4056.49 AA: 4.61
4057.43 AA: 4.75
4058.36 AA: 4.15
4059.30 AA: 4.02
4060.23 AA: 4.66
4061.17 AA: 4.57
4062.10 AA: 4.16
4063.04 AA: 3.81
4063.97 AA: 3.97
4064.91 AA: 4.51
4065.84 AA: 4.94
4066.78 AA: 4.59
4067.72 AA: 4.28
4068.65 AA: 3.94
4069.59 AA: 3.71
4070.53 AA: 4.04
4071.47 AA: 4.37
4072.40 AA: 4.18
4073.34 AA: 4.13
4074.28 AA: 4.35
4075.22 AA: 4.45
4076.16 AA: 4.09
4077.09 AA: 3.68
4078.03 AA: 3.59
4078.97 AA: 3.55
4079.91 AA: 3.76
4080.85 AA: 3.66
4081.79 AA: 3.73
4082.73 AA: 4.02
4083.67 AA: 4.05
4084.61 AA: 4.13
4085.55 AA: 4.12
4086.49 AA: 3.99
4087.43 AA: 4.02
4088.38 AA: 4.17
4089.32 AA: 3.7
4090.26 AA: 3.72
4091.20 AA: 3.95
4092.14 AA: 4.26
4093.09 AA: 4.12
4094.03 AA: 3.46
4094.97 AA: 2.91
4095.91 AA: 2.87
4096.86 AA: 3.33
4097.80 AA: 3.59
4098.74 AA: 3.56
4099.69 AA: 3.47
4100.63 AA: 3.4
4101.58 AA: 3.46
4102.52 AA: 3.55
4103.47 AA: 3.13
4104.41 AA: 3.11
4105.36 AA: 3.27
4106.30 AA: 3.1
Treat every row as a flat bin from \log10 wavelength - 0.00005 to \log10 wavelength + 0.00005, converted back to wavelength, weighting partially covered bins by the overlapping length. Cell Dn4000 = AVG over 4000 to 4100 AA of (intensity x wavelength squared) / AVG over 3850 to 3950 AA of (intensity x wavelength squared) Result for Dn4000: 1.3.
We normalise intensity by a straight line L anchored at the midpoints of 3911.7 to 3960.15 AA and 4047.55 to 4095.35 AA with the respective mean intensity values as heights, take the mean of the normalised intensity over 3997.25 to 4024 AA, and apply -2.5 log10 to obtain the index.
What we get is -0.100 mag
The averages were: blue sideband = 3.48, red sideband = 4.11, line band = 4.19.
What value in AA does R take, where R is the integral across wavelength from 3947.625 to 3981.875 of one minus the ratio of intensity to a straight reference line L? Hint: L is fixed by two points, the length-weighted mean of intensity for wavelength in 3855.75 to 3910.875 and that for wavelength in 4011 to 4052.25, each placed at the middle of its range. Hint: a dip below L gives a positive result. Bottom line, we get 6.7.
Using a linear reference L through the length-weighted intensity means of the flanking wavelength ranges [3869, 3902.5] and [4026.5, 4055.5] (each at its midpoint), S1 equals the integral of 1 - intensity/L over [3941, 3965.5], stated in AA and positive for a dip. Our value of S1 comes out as 0.4 AA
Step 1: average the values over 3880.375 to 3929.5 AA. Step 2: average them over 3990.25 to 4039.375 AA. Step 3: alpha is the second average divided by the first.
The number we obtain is 1.25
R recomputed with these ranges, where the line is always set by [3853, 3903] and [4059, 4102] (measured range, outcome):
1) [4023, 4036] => -1.5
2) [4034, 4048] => -2.0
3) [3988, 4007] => -2.5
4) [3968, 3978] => 2.1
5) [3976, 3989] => -0.4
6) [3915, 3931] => -2.0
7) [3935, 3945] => -0.2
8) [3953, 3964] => 0.5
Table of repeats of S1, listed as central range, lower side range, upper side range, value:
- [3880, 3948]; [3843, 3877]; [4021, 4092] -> 4.2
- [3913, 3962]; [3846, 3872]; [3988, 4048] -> 4.2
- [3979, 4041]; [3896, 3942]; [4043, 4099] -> -5.0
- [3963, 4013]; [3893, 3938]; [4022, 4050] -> 5.1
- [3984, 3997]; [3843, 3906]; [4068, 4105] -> -1.9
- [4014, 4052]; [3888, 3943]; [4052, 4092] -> -3.5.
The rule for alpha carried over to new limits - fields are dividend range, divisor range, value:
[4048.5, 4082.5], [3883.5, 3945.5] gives 1.25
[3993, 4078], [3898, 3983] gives 1.26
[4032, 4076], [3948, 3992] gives 1.32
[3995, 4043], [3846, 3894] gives 1.37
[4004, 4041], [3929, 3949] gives 1.33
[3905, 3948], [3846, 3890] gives 1.15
